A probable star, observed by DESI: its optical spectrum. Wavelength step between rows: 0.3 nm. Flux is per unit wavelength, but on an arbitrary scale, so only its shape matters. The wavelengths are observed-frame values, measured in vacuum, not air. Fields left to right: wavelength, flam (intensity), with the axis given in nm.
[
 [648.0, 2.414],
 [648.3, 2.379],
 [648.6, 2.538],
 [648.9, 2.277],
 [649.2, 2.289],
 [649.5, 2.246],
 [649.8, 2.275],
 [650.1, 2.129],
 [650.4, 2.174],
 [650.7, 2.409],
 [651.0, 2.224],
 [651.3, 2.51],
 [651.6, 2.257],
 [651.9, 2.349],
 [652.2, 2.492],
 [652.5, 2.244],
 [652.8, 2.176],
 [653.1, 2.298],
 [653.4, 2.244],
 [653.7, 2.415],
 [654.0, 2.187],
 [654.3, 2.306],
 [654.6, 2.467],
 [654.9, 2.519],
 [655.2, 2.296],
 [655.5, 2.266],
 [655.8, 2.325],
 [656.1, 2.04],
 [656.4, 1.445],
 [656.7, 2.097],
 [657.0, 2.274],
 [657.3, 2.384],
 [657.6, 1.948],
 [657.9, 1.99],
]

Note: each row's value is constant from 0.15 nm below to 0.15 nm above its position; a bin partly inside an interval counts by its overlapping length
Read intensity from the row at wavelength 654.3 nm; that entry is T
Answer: 2.306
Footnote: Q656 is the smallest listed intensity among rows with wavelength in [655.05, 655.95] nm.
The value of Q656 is 2.266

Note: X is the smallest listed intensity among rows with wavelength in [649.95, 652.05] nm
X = 2.129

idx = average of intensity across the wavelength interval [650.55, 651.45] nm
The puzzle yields 2.38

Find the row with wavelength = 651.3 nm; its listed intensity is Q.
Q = 2.51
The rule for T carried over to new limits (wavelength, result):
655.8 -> 2.325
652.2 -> 2.492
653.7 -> 2.415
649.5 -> 2.246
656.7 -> 2.097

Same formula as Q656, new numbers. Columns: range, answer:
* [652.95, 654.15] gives 2.187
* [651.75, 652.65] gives 2.244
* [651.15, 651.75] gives 2.257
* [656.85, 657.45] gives 2.274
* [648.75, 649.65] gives 2.246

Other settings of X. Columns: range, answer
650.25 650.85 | 2.174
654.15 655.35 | 2.296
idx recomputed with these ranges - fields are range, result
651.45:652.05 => 2.3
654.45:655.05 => 2.49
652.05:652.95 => 2.3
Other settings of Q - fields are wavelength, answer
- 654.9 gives 2.519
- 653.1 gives 2.298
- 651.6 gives 2.257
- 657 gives 2.274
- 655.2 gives 2.296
